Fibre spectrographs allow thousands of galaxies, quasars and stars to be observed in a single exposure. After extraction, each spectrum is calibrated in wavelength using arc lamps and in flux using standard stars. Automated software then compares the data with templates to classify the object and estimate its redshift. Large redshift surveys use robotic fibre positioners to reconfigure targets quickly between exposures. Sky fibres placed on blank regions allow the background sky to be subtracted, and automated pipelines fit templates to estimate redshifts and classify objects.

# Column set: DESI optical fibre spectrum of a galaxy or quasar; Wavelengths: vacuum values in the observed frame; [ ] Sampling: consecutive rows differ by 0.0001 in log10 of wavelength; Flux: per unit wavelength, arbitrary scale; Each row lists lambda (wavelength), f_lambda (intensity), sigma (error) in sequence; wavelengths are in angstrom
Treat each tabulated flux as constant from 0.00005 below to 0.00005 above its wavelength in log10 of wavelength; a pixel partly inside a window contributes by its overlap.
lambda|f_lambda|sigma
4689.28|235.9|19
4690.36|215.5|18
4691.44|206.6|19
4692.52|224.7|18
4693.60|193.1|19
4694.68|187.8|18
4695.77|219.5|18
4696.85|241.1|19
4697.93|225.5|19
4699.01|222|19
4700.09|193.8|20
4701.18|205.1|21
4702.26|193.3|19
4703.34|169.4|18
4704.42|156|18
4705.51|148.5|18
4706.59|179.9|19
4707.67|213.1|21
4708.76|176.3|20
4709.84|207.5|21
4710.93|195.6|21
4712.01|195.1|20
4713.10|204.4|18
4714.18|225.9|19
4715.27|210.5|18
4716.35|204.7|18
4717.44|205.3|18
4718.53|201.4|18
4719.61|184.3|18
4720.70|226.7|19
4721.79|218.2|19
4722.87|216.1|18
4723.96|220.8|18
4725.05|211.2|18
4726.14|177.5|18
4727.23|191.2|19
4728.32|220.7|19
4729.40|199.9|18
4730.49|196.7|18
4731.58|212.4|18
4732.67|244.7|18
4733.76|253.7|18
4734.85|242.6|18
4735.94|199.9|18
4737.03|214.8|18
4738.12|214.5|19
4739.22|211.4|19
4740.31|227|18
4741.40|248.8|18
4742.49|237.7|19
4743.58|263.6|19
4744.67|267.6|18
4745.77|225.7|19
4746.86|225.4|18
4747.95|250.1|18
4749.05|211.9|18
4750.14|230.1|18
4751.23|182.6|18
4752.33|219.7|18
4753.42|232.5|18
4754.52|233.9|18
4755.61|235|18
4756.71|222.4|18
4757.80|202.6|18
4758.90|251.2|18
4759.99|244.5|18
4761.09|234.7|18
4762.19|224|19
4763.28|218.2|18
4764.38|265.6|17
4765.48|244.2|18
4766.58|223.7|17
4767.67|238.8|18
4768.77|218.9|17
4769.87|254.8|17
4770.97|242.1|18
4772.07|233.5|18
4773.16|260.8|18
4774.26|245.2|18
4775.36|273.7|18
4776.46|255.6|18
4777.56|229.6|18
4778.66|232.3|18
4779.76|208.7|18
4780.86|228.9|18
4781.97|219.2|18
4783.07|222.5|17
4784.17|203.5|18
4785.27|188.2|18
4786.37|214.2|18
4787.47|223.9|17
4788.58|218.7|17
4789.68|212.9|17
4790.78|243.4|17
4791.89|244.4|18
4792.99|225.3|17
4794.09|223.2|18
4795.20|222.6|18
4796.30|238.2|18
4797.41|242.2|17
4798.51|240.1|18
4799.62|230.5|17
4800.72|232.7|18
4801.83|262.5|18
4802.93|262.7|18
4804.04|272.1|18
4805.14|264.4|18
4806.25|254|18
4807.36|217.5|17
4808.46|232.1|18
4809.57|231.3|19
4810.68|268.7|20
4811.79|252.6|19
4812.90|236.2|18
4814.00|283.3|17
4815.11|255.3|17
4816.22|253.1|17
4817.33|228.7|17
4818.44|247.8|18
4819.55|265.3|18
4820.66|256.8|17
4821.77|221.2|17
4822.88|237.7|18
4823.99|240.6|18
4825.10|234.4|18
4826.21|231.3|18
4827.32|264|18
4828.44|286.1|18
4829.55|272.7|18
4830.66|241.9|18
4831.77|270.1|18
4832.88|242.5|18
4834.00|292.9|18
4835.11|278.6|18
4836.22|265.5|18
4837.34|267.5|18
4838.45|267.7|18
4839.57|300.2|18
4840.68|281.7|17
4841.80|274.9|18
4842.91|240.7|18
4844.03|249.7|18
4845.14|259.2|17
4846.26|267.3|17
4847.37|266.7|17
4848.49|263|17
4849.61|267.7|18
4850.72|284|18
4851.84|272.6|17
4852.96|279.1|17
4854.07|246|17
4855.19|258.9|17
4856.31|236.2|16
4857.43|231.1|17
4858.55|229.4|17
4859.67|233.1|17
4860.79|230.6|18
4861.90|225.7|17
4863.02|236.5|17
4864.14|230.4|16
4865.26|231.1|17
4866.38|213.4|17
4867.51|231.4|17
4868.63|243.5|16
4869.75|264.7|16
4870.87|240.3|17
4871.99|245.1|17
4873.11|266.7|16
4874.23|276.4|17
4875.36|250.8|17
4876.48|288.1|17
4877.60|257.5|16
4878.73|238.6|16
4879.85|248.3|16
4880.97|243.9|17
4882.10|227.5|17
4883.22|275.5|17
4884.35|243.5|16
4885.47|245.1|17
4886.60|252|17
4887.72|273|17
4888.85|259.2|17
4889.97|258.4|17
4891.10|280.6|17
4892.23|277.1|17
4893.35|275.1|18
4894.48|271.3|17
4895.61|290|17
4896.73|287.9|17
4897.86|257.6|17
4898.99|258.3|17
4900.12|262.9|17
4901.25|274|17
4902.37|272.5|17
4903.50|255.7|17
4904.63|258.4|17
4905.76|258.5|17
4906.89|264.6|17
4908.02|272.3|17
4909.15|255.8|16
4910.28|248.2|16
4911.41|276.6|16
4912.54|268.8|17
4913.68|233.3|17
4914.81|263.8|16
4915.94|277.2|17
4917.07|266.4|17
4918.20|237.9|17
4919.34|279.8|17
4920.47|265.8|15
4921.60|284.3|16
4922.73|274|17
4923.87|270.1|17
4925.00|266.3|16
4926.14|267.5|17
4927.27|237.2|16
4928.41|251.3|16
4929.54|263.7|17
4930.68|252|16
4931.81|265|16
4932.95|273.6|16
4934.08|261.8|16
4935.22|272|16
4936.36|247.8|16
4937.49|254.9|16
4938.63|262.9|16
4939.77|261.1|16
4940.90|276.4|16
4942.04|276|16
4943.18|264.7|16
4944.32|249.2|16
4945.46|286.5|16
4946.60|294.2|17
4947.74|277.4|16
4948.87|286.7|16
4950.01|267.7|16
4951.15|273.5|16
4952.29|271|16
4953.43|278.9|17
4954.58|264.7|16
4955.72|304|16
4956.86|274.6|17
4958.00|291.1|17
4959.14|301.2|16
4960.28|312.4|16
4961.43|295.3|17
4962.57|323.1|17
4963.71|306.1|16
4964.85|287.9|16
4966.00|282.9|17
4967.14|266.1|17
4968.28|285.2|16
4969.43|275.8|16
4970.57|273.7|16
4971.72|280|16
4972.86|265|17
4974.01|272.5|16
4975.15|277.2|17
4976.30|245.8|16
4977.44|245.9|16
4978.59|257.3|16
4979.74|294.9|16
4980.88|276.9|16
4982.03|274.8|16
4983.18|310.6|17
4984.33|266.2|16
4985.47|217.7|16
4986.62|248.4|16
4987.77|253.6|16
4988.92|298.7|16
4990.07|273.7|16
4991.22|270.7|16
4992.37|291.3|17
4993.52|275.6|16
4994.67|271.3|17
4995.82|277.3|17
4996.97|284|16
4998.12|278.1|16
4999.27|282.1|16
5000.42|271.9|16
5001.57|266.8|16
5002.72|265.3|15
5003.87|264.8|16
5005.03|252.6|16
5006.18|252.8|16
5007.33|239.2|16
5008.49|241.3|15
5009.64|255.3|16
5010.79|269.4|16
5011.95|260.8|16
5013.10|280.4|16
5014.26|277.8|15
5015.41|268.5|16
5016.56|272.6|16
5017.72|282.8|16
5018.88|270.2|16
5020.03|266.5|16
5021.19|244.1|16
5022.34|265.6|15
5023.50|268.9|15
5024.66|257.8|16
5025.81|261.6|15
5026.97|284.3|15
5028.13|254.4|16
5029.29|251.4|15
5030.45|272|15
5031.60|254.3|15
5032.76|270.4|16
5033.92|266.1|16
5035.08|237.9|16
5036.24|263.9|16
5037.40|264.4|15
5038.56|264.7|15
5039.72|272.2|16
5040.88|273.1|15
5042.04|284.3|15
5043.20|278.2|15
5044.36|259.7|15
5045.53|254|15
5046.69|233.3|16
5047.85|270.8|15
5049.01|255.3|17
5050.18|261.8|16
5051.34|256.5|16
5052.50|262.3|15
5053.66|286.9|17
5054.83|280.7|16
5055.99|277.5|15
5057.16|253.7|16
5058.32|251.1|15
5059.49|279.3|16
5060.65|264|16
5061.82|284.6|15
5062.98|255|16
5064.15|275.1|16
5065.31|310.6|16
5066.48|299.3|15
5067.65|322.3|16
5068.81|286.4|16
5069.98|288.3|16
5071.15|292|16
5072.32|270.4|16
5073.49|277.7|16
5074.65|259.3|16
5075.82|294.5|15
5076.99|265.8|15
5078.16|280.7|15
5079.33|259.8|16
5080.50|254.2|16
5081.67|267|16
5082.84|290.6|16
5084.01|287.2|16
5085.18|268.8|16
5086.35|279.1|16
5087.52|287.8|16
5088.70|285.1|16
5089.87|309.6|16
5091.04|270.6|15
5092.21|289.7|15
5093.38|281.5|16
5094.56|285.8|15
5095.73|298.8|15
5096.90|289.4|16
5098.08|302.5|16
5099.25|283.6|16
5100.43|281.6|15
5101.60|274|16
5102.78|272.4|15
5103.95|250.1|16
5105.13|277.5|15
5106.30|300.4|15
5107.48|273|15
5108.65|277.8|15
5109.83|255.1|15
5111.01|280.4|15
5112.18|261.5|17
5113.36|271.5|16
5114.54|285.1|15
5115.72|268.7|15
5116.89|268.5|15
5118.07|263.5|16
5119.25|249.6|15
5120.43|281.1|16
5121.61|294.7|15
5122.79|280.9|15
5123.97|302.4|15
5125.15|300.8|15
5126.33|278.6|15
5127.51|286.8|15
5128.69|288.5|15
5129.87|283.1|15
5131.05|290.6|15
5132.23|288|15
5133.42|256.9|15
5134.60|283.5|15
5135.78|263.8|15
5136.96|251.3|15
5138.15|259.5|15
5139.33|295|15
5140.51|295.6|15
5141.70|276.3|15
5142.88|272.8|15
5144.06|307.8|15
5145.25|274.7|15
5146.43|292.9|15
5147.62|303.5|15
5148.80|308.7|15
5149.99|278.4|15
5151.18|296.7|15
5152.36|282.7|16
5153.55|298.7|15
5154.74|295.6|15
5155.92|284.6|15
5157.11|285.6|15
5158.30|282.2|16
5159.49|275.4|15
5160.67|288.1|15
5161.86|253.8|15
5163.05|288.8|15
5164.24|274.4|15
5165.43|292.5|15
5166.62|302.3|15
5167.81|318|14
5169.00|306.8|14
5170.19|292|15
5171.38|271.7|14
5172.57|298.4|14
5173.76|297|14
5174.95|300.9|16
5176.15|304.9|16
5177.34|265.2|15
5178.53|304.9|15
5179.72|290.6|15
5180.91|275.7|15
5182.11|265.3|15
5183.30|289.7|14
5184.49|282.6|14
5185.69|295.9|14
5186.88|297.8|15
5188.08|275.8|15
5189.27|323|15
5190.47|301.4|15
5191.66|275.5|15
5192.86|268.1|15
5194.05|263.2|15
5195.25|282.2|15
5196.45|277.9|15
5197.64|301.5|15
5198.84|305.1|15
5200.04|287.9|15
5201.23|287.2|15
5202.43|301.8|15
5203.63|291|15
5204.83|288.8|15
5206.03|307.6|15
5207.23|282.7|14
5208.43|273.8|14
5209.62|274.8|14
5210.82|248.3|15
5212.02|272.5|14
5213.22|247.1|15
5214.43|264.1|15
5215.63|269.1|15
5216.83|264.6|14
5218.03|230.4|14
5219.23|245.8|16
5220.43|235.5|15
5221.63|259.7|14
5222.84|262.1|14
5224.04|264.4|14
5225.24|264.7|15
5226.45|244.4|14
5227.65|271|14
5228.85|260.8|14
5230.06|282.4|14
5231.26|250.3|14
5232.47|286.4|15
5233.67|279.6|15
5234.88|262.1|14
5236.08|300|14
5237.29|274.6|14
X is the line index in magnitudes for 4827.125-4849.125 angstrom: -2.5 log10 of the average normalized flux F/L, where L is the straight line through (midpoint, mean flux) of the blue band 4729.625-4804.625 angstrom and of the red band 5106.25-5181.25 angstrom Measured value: -0.11 mag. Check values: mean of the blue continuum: 232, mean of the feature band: 268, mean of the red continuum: 284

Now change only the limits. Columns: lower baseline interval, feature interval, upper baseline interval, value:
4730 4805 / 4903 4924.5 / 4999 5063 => -0.057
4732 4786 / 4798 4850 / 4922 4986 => -0.045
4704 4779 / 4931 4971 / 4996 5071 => -0.094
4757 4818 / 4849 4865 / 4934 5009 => 0.017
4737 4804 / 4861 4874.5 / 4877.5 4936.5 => 0.055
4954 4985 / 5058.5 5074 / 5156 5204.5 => 0.003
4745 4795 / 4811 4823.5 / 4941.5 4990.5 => -0.035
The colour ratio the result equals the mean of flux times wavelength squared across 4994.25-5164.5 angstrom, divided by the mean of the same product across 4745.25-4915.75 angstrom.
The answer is 1.23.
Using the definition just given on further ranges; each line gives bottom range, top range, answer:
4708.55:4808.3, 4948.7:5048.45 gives 1.32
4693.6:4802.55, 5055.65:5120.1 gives 1.44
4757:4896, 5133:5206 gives 1.33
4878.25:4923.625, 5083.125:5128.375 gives 1.16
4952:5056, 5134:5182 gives 1.13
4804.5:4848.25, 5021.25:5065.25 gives 1.13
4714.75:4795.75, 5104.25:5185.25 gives 1.47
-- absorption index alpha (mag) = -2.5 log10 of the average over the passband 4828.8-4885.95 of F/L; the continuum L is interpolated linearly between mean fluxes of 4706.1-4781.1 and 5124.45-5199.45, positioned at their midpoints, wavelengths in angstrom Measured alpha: -0.06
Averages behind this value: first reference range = 224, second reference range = 287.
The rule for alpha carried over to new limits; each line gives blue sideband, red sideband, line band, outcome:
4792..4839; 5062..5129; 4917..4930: -0.007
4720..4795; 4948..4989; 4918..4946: 0.019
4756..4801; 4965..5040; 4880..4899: -0.058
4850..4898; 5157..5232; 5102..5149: -0.020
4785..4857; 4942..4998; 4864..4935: 0.021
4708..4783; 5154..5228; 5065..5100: -0.069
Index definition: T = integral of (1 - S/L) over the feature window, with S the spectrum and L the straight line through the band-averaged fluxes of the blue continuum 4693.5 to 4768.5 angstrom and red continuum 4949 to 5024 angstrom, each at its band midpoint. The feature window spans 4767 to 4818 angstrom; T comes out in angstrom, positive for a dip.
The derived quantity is -1.8 angstrom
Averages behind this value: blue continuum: 216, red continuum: 273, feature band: 238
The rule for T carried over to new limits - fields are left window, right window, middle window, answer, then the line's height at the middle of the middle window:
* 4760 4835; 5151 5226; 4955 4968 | -1.8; 258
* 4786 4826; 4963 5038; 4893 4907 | -0.8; 255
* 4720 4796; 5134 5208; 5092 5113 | -0.1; 278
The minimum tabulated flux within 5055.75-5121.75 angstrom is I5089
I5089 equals 249.6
